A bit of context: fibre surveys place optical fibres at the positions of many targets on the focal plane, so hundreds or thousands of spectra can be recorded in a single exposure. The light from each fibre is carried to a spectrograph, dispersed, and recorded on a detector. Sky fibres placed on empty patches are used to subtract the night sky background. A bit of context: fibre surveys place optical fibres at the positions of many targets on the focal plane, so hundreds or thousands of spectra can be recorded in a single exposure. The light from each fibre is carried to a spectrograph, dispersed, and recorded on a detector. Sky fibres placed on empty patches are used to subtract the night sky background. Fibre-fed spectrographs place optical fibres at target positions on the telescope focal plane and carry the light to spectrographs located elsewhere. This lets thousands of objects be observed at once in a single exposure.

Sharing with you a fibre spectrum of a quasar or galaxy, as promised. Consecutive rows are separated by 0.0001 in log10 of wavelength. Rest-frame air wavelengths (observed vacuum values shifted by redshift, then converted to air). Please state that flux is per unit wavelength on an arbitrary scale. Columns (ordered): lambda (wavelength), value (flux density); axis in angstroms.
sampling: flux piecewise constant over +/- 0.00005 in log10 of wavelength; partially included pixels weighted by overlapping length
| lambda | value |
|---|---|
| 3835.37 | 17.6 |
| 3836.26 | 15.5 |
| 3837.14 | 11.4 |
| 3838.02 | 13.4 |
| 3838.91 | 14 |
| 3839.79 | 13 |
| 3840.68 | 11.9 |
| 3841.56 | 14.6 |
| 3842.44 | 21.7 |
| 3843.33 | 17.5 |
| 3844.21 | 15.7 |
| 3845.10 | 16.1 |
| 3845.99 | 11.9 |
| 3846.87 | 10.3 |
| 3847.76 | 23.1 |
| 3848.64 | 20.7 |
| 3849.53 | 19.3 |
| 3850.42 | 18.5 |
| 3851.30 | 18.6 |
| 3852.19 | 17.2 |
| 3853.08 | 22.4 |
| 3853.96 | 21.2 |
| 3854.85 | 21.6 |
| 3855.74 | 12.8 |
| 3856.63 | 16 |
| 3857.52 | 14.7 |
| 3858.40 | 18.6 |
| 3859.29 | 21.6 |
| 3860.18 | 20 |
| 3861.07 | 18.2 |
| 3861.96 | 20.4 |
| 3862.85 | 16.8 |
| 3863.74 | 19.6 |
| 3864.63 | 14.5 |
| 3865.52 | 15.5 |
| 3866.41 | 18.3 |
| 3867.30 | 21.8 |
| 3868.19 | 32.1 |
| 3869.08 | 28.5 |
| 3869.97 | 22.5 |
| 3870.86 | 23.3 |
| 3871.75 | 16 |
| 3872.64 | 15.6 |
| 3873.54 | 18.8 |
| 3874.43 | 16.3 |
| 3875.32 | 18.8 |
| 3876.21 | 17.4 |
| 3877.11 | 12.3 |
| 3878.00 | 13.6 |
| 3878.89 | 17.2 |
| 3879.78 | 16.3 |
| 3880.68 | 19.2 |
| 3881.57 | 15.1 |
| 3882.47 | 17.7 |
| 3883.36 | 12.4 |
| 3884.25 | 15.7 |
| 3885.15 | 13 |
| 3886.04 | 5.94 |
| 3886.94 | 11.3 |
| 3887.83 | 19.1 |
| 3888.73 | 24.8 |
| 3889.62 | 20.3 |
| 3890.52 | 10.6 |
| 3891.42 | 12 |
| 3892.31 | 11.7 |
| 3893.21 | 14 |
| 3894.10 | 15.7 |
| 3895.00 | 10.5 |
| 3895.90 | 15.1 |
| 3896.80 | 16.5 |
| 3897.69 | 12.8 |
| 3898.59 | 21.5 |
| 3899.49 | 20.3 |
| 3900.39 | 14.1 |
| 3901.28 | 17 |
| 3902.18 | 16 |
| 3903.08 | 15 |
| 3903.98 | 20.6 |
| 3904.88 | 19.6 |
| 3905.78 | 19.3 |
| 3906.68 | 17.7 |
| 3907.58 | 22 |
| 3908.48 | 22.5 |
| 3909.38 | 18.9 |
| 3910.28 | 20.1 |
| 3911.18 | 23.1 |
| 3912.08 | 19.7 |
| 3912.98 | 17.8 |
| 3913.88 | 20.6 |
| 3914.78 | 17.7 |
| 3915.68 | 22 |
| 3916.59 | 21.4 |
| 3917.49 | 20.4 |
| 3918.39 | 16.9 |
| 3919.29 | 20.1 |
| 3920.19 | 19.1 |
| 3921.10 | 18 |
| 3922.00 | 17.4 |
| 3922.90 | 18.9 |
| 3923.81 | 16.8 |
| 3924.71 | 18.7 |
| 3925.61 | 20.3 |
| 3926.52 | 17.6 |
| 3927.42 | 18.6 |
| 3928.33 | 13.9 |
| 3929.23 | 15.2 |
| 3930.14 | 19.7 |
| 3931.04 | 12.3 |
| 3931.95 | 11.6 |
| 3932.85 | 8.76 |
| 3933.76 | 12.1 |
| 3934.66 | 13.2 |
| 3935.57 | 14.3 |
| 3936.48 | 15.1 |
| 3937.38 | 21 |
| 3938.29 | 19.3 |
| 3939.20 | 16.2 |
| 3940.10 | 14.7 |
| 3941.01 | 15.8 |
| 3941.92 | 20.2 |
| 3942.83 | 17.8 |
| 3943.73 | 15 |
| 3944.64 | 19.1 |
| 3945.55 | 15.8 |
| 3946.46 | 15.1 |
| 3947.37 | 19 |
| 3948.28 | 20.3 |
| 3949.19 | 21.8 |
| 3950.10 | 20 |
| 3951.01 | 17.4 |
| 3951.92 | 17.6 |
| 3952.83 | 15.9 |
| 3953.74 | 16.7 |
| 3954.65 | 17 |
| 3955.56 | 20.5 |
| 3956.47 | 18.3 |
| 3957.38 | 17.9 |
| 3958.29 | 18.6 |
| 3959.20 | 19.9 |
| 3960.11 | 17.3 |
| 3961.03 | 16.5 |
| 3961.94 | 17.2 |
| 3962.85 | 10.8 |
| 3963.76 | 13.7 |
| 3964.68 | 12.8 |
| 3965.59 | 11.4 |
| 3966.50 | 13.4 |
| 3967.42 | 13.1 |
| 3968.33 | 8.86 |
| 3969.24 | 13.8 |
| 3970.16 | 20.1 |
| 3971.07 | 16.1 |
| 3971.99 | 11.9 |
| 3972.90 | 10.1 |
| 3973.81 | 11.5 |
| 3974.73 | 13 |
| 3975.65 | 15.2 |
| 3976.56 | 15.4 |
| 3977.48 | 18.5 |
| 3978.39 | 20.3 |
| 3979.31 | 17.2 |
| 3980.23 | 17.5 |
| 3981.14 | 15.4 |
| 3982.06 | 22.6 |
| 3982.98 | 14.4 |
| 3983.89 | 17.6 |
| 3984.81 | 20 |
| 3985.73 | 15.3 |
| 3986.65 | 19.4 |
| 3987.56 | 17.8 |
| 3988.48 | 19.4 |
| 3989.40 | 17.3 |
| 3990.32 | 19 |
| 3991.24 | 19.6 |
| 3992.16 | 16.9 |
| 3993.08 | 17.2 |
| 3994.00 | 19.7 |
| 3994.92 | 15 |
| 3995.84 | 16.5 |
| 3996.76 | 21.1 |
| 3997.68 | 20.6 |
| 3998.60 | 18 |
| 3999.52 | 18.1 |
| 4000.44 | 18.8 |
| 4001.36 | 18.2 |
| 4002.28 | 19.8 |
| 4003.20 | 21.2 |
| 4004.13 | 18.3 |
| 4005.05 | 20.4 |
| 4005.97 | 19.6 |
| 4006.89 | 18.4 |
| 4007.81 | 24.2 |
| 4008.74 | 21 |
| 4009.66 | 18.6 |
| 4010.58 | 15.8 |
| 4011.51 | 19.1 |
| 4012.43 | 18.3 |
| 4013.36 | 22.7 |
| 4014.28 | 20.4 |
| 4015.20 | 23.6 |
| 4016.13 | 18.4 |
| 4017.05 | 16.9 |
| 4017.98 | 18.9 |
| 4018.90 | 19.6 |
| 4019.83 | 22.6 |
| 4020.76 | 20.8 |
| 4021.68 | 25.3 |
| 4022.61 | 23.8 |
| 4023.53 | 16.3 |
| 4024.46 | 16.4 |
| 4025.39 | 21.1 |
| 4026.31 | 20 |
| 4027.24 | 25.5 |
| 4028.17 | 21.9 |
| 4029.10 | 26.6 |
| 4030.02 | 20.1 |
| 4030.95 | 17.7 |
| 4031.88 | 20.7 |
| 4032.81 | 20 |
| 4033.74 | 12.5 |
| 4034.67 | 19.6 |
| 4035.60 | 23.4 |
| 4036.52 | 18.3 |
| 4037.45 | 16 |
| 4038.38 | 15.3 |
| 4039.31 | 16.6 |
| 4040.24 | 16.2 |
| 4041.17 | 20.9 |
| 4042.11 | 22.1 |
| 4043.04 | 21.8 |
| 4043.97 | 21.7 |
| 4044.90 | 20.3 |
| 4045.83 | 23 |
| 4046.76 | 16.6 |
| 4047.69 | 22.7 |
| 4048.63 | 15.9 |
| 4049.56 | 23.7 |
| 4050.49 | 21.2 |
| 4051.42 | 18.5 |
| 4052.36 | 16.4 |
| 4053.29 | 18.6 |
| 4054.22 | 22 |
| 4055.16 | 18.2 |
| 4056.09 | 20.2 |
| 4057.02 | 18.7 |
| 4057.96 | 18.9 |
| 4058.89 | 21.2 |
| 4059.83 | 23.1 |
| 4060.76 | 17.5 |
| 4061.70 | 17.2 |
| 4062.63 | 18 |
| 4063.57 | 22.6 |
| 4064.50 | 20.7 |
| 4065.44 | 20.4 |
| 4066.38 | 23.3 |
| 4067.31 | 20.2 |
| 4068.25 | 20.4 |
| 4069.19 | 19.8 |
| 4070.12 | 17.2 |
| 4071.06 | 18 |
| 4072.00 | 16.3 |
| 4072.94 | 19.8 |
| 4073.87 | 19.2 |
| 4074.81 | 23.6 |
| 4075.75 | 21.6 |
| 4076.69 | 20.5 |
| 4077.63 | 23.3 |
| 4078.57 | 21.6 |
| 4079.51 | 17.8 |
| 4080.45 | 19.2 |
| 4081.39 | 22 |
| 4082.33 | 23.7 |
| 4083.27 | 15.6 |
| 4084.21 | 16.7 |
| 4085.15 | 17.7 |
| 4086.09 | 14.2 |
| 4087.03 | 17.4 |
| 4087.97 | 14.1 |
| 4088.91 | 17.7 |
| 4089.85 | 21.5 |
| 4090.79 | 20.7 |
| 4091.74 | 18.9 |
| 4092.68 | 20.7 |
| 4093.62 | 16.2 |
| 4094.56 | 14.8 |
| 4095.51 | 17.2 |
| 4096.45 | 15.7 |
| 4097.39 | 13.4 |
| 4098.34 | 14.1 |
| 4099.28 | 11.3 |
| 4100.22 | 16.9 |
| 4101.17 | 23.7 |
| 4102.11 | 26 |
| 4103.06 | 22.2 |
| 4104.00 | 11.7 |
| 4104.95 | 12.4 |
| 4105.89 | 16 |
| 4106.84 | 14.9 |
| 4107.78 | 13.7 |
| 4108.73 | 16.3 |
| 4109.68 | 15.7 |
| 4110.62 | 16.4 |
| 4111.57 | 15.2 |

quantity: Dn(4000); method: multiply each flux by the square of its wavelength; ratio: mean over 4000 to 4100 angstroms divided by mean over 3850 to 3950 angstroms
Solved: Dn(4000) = 1.2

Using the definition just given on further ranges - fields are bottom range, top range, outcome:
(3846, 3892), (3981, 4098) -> 1.19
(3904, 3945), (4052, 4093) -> 1.18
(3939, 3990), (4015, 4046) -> 1.25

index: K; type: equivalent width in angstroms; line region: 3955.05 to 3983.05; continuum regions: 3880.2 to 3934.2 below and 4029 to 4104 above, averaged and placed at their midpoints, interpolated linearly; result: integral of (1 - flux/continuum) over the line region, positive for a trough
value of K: 3.5 angstroms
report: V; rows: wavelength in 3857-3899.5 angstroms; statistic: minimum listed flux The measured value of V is 5.94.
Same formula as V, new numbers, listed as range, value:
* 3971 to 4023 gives 10.1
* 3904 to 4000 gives 8.76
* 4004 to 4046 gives 12.5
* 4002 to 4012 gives 15.8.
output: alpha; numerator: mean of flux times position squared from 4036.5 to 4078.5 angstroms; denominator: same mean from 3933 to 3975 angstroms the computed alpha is 1.3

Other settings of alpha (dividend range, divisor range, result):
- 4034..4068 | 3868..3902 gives 1.29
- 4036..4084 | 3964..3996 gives 1.28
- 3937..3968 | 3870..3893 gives 1.11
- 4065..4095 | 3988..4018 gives 1.04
